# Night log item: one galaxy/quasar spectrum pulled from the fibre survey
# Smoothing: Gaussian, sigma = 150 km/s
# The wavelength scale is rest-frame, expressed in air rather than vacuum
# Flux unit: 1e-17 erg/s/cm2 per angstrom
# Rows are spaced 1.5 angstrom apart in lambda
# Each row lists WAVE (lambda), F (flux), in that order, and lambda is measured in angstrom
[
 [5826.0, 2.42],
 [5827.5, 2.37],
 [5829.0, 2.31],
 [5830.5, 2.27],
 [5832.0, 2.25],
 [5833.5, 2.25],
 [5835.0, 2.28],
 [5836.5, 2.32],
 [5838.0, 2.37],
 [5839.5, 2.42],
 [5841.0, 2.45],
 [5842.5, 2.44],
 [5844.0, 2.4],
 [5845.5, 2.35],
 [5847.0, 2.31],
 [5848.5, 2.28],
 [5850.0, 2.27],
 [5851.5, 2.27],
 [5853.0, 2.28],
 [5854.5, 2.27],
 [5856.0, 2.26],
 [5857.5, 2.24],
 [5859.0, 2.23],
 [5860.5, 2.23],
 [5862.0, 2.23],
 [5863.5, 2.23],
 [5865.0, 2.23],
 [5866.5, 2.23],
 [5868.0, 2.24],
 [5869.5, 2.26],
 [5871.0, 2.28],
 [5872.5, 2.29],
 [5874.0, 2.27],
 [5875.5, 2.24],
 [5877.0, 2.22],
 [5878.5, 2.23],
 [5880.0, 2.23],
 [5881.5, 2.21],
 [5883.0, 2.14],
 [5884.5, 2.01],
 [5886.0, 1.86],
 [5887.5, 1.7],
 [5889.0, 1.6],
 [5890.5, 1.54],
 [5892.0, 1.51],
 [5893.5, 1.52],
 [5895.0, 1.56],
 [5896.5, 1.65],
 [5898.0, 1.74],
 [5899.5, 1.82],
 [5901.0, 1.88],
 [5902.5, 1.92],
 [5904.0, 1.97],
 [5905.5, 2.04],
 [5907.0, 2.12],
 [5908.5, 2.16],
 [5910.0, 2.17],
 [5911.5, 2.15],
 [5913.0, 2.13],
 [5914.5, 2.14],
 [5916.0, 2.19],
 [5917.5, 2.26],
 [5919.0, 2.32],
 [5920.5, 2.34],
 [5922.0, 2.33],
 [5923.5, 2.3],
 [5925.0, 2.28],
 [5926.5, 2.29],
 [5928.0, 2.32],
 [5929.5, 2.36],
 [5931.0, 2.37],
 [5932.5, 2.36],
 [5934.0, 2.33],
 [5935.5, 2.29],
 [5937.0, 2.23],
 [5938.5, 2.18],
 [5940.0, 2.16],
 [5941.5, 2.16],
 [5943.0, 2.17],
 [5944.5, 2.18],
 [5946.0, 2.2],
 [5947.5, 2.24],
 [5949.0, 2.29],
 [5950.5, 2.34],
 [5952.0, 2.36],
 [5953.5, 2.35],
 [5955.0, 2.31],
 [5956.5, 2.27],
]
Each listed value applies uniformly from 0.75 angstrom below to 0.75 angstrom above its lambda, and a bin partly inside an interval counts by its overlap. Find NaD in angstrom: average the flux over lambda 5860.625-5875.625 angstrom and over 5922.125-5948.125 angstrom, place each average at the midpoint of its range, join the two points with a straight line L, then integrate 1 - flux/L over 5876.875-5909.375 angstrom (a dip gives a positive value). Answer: 5.3 angstrom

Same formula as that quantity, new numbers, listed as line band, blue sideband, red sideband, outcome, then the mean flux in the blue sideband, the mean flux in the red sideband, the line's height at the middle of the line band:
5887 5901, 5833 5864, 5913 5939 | 3.99 angstrom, 2.3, 2.28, 2.29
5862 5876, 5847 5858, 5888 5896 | -2.01 angstrom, 2.27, 1.55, 1.97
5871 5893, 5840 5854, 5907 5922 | 2.57 angstrom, 2.34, 2.21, 2.27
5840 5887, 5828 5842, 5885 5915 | -2.77 angstrom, 2.33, 1.86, 2.12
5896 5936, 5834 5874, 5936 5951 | 1.41 angstrom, 2.29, 2.21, 2.24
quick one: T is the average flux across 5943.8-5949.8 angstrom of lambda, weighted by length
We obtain 2.23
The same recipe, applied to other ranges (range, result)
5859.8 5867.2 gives 2.23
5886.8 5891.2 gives 1.61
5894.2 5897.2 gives 1.6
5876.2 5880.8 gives 2.23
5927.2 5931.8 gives 2.35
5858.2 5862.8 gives 2.23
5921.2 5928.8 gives 2.3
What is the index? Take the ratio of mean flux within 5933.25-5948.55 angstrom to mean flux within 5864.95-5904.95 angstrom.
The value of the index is 1.12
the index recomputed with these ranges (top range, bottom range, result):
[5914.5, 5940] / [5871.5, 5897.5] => 1.19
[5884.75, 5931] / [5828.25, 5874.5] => 0.88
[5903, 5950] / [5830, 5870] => 0.97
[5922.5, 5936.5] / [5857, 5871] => 1.04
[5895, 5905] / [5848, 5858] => 0.80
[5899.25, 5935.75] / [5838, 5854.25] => 0.94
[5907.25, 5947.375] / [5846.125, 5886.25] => 1.01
